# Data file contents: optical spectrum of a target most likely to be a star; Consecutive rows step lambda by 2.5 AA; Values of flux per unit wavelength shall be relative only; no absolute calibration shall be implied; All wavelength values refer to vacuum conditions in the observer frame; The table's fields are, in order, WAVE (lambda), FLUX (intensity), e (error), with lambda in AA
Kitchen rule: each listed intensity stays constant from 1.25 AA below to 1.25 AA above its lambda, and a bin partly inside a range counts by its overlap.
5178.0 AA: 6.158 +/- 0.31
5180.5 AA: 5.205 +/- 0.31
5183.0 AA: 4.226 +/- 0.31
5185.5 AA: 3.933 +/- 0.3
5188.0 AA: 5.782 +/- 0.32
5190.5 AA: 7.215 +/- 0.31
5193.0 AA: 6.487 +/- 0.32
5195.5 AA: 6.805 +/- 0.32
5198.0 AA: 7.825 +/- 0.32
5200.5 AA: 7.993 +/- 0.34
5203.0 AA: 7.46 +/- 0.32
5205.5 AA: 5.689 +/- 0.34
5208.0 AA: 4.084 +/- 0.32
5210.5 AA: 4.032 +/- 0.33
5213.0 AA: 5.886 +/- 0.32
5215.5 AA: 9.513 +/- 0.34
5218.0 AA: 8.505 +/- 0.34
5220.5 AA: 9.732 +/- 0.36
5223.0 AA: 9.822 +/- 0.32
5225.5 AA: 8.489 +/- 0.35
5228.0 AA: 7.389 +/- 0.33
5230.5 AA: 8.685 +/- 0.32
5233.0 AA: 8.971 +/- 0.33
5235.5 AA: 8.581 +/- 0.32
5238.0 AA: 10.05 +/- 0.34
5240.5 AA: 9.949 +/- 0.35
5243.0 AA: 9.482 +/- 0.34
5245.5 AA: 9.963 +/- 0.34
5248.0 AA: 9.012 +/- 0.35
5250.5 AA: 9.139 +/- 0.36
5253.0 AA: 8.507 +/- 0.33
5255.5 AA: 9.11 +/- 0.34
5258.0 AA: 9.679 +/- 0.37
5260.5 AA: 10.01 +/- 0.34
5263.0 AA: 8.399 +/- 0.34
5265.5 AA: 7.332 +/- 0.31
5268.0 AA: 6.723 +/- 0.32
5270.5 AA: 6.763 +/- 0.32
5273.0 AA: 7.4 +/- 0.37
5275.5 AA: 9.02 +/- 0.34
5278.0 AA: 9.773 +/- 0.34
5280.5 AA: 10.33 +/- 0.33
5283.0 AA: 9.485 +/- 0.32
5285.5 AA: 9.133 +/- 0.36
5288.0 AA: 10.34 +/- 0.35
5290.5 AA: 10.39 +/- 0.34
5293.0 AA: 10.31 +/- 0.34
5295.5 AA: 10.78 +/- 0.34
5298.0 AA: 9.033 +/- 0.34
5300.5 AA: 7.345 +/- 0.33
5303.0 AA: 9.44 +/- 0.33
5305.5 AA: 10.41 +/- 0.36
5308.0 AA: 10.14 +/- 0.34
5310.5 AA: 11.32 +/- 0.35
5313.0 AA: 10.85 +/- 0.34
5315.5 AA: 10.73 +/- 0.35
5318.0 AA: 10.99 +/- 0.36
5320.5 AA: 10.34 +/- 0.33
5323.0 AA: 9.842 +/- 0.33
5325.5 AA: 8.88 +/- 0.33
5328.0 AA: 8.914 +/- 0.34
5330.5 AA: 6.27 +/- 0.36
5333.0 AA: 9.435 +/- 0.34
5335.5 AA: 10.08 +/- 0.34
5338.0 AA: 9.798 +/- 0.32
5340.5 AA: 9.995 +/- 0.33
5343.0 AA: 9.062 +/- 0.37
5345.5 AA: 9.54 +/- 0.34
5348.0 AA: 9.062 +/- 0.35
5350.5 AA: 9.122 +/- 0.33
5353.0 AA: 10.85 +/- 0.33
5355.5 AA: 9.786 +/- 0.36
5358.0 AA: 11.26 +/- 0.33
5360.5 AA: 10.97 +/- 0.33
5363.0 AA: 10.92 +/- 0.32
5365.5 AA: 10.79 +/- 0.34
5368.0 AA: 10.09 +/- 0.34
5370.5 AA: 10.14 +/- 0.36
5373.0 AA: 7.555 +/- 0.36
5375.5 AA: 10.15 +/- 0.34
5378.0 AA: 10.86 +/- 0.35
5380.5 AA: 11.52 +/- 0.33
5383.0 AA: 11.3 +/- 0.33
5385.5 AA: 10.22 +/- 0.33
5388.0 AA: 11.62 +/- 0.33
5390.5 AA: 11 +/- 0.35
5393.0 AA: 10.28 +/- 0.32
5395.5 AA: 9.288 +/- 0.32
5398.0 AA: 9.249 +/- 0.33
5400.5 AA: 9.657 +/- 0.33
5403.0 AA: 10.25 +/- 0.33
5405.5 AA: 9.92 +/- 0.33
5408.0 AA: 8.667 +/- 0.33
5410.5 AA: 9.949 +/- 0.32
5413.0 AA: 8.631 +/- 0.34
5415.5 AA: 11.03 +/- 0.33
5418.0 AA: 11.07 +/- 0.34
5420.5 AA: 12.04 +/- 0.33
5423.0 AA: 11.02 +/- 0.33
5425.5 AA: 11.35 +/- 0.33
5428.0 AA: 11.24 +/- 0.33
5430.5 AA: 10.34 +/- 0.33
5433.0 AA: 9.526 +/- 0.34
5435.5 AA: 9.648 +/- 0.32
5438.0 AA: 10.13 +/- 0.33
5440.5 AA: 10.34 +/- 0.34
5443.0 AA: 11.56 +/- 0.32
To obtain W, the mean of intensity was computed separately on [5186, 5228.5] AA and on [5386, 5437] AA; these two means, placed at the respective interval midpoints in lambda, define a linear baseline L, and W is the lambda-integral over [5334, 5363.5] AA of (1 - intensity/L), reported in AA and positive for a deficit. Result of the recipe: -2.2 AA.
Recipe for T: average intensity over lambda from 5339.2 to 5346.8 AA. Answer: 9.53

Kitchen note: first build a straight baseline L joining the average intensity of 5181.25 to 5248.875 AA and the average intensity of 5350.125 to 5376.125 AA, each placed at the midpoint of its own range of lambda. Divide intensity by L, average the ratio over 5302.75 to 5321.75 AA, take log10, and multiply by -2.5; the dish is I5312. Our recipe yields -0.141 mag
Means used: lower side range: 7.59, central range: 10.6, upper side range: 10.2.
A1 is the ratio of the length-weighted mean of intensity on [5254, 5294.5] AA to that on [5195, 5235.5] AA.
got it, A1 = 1.19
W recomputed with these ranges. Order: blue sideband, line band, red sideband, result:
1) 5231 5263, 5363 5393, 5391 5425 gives -1.53 AA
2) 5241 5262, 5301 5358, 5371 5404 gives 0.53 AA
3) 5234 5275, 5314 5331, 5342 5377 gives -0.09 AA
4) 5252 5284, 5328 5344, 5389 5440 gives 0.50 AA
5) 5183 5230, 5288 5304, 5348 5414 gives -1.89 AA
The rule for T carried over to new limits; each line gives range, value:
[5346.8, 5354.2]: 9.67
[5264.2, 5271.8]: 6.95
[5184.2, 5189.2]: 4.84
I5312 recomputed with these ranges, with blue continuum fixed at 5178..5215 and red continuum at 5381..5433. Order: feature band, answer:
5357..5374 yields -0.08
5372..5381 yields -0.02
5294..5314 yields -0.20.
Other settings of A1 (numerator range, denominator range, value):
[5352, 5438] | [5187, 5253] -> 1.30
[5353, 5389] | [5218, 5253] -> 1.15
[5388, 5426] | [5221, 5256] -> 1.13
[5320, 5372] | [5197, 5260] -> 1.17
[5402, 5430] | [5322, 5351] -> 1.14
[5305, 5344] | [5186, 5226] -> 1.38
